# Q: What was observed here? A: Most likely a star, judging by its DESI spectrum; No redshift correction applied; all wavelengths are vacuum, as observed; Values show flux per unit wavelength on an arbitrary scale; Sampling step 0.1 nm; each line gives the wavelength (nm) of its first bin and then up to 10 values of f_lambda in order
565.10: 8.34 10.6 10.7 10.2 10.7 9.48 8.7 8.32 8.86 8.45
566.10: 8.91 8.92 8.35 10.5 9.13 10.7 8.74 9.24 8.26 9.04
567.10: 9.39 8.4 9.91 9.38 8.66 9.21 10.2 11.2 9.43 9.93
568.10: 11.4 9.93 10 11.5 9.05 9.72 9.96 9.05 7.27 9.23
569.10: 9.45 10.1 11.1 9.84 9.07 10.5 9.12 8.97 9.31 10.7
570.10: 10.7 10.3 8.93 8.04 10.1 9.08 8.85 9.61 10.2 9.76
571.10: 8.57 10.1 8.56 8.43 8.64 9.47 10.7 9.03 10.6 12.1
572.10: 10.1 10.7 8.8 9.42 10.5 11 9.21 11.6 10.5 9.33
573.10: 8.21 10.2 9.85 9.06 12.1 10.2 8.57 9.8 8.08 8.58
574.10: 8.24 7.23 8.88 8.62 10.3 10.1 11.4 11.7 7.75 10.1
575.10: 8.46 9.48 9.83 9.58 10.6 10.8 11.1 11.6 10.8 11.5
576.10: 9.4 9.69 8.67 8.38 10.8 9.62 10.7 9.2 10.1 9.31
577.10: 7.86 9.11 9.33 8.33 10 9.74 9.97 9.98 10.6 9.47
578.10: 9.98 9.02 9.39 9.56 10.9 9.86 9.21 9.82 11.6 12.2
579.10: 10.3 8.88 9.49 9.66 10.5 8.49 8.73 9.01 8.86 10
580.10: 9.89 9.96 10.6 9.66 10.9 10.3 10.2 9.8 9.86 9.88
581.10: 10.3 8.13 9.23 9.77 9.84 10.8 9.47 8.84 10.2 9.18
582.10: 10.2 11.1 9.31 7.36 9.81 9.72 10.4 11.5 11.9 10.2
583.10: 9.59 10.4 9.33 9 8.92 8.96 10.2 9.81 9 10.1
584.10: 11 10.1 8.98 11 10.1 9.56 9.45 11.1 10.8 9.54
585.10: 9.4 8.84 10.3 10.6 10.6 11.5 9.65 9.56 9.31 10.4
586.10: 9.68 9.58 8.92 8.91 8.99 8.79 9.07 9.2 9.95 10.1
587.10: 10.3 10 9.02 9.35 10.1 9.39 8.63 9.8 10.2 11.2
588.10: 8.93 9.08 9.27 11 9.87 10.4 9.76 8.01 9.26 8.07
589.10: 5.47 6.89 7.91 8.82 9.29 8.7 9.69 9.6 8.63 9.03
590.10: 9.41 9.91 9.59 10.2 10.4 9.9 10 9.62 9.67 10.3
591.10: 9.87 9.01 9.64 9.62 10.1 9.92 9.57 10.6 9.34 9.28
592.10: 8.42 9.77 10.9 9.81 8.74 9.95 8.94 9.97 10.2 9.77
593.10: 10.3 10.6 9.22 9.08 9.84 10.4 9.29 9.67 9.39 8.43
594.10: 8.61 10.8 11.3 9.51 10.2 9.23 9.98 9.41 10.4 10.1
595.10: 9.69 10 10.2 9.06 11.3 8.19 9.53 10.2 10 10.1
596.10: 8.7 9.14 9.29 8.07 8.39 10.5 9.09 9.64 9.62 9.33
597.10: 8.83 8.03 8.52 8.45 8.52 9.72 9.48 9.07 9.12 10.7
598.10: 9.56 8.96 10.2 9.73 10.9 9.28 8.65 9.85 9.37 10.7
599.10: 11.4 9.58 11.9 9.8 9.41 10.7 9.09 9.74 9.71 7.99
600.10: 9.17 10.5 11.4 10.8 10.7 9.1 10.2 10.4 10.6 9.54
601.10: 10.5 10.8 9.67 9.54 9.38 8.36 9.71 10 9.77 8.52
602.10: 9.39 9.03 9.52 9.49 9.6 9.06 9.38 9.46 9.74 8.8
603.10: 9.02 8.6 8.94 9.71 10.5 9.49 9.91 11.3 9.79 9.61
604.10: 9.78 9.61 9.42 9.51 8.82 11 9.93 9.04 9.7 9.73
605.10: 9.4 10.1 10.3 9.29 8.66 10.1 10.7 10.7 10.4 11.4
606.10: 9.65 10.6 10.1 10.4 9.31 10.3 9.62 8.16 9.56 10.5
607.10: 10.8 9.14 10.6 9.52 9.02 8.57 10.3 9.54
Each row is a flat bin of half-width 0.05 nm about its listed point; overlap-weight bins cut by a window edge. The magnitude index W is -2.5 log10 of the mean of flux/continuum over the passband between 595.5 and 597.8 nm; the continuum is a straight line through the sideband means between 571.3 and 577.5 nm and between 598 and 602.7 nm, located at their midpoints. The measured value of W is 0.07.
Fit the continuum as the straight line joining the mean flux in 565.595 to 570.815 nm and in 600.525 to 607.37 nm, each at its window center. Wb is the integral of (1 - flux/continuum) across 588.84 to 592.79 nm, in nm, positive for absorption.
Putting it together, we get 0.13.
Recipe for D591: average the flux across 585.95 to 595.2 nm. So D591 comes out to 9.54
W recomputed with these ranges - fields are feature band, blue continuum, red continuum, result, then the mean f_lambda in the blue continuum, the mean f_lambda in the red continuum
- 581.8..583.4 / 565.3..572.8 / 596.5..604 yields -0.04 mag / 9.6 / 9.65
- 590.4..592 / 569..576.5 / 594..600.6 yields -0.02 mag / 9.73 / 9.66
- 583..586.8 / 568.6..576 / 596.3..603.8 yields -0.01 mag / 9.71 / 9.6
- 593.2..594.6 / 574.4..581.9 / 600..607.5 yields 0.01 mag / 9.84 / 9.78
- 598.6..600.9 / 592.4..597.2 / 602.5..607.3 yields -0.03 mag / 9.61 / 9.77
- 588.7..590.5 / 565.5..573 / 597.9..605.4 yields 0.10 mag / 9.6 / 9.76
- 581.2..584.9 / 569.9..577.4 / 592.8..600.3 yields -0.02 mag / 9.7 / 9.64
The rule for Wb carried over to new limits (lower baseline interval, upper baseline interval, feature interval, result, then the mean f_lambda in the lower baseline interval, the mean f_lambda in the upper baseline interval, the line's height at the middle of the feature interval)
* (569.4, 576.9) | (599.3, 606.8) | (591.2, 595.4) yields 0.01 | 9.73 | 9.77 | 9.76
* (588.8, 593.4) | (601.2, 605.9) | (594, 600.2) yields -0.06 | 9.4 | 9.61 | 9.5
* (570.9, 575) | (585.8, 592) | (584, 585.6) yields -0.11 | 9.66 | 9.43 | 9.49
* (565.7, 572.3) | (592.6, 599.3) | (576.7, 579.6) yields -0.06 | 9.54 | 9.62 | 9.57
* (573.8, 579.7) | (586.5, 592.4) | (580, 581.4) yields -0.04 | 9.71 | 9.44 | 9.63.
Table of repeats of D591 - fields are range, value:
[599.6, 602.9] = 9.71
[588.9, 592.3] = 9.3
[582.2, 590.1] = 9.57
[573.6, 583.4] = 9.76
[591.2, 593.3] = 9.74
